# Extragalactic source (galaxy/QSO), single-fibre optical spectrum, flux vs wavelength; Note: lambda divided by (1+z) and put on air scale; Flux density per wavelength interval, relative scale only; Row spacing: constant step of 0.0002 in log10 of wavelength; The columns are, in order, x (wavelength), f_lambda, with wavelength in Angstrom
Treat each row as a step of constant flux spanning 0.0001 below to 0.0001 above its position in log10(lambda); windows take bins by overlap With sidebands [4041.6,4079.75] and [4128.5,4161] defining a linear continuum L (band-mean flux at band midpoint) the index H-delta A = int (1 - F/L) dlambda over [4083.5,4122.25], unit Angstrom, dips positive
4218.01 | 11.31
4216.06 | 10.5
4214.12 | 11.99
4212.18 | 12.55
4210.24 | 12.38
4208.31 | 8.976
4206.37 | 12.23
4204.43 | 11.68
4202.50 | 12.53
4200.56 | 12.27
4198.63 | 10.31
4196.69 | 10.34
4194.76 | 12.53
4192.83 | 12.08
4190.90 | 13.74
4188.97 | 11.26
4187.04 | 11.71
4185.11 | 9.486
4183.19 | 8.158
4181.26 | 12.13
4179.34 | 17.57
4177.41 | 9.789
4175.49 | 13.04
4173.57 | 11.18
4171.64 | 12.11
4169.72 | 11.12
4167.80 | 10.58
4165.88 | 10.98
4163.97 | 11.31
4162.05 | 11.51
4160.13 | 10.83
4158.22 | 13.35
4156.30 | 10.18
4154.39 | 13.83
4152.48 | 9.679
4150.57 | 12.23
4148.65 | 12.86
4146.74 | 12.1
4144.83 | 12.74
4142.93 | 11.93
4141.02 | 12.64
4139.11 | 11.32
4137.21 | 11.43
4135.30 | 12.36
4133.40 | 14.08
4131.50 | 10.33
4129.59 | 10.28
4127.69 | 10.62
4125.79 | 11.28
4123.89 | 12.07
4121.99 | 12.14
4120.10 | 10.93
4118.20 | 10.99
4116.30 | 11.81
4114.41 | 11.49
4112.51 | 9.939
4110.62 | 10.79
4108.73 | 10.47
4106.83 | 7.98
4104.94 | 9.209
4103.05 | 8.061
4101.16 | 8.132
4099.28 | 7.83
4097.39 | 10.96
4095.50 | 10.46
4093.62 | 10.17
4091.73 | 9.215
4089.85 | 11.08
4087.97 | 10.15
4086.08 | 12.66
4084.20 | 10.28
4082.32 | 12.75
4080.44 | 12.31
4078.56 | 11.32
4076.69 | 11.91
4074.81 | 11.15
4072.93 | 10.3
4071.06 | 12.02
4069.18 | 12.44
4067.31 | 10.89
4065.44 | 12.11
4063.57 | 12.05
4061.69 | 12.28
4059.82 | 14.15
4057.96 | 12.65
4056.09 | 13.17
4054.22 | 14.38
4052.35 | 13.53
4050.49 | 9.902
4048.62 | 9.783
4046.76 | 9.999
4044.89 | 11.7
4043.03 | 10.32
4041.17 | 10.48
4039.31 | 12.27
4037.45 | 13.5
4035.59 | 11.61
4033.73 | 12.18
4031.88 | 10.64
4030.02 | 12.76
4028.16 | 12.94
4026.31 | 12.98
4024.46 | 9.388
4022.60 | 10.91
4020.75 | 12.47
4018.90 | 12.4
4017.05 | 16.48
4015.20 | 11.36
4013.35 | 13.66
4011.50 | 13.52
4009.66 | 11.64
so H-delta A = 5.4 Angstrom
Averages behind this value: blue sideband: 11.8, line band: 10.2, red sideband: 11.9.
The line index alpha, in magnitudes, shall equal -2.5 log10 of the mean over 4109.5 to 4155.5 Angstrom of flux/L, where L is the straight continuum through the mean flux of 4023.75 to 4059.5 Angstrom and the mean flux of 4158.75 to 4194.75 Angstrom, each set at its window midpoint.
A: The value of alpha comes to 0.00 mag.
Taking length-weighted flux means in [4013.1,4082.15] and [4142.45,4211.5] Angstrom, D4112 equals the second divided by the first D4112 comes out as 0.97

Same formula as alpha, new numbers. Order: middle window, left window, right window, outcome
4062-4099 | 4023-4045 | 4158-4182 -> 0.052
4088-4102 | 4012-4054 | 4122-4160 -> 0.216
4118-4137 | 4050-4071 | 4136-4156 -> 0.056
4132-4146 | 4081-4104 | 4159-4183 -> -0.111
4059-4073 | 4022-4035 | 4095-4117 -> -0.130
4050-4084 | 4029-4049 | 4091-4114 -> -0.153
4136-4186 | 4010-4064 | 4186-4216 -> 0.013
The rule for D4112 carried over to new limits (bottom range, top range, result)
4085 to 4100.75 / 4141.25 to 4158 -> 1.17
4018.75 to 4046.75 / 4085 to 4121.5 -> 0.87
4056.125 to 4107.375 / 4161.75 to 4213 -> 1.06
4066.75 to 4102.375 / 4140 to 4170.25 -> 1.09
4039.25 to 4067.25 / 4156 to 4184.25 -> 0.98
